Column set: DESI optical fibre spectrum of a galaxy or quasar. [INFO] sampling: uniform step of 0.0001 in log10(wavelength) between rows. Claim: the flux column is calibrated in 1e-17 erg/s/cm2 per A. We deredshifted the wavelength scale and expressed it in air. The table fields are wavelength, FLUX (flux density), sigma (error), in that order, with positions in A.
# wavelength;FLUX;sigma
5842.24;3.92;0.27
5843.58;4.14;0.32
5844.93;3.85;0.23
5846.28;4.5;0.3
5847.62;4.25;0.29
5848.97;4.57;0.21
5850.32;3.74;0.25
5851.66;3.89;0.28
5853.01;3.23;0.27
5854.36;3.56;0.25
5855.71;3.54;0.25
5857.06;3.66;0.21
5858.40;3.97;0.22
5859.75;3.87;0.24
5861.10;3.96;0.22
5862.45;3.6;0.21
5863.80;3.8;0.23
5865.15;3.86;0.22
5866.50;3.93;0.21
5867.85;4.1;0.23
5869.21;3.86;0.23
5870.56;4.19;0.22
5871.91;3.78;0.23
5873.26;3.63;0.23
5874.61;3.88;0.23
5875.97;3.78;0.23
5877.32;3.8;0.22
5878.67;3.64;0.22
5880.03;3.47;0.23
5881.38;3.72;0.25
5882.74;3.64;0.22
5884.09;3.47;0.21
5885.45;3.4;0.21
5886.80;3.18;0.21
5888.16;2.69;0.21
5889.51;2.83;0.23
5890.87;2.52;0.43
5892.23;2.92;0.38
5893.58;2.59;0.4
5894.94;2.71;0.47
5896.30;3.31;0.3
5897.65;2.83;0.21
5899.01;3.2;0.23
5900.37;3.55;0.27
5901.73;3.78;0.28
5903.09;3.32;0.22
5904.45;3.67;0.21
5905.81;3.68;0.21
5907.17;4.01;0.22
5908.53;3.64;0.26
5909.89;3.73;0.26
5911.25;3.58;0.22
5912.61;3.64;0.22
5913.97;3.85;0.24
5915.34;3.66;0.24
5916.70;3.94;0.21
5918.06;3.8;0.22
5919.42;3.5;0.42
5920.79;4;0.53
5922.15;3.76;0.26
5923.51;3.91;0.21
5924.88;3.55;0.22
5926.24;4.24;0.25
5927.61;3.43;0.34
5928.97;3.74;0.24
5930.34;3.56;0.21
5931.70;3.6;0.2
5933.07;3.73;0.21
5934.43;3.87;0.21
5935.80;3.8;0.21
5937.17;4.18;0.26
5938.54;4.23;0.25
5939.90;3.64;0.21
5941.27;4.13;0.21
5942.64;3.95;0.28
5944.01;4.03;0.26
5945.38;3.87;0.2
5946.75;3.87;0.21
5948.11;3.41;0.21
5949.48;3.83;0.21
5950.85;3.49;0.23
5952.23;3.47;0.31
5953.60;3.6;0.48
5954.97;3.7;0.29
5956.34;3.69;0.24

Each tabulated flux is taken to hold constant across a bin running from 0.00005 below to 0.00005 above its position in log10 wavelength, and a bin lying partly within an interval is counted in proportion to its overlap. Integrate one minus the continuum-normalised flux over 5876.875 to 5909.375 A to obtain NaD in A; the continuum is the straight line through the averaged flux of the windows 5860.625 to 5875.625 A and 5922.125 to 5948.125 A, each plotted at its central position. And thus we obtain 4.6 A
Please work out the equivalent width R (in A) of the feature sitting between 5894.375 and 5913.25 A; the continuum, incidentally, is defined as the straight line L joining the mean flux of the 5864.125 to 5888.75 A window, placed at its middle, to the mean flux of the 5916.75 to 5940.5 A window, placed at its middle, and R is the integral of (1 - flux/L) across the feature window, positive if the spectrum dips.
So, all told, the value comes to 1.32 A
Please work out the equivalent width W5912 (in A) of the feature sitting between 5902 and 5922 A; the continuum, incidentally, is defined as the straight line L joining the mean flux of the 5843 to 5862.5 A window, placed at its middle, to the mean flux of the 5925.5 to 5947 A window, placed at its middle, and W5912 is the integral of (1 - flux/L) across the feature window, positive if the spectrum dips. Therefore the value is 0.8 A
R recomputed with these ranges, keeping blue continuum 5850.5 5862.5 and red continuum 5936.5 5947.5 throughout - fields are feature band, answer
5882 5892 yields 1.85 A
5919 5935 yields 0.78 A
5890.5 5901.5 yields 2.40 A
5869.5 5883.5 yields 0.06 A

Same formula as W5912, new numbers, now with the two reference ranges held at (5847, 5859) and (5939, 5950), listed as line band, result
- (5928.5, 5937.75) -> 0.17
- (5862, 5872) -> -0.20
